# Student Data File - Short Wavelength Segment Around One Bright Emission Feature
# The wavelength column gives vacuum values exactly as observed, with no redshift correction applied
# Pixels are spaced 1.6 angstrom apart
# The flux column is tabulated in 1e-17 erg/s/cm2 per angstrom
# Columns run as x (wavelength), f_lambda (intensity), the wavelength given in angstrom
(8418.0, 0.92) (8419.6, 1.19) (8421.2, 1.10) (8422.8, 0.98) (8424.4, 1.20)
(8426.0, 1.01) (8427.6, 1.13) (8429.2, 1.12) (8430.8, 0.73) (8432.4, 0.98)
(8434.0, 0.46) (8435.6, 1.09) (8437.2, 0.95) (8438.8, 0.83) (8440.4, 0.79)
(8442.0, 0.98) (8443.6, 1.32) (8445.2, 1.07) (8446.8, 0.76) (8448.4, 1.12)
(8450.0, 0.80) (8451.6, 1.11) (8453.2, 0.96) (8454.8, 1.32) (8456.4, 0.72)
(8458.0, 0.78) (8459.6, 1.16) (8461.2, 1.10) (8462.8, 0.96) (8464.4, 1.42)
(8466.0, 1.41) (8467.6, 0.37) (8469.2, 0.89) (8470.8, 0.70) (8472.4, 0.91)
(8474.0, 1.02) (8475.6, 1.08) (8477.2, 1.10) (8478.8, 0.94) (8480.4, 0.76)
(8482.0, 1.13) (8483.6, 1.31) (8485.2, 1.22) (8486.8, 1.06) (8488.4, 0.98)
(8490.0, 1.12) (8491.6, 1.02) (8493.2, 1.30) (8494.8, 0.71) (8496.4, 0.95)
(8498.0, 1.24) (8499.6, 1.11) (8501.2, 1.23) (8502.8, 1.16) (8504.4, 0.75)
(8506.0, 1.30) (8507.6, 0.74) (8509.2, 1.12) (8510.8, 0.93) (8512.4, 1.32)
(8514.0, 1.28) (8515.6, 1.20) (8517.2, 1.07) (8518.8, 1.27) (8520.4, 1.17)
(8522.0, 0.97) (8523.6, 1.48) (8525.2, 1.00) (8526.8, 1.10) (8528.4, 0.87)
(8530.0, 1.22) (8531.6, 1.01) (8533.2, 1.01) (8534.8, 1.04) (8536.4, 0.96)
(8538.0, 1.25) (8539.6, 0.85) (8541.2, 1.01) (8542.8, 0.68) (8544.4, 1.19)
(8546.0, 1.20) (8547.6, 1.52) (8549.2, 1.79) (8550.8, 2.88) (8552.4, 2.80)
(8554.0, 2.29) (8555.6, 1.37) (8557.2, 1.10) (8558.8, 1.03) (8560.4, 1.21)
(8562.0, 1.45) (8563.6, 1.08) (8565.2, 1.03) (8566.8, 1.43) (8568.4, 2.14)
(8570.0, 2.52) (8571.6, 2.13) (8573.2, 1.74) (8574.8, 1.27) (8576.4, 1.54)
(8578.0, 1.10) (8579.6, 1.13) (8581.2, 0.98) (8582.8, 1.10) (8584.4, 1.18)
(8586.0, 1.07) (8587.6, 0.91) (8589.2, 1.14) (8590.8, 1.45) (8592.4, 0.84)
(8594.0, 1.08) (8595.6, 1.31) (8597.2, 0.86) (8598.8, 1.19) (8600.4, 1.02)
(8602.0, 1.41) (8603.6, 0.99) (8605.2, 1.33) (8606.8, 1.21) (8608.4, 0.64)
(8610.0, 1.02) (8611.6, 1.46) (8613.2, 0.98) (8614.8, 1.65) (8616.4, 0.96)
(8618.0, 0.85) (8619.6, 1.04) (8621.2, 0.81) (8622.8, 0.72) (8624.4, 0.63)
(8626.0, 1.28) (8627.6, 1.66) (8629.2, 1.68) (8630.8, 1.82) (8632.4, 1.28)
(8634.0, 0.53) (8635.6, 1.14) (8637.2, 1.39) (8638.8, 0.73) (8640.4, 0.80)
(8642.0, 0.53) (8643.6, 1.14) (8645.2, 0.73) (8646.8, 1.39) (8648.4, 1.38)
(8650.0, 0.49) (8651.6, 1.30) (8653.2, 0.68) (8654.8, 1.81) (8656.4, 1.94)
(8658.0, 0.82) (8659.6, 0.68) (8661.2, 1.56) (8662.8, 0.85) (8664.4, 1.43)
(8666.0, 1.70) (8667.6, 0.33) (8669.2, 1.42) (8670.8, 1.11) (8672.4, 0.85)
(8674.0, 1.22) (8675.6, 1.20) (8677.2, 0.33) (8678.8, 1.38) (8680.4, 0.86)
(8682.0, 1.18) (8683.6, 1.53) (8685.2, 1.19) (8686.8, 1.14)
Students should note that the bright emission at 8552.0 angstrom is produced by [S II]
